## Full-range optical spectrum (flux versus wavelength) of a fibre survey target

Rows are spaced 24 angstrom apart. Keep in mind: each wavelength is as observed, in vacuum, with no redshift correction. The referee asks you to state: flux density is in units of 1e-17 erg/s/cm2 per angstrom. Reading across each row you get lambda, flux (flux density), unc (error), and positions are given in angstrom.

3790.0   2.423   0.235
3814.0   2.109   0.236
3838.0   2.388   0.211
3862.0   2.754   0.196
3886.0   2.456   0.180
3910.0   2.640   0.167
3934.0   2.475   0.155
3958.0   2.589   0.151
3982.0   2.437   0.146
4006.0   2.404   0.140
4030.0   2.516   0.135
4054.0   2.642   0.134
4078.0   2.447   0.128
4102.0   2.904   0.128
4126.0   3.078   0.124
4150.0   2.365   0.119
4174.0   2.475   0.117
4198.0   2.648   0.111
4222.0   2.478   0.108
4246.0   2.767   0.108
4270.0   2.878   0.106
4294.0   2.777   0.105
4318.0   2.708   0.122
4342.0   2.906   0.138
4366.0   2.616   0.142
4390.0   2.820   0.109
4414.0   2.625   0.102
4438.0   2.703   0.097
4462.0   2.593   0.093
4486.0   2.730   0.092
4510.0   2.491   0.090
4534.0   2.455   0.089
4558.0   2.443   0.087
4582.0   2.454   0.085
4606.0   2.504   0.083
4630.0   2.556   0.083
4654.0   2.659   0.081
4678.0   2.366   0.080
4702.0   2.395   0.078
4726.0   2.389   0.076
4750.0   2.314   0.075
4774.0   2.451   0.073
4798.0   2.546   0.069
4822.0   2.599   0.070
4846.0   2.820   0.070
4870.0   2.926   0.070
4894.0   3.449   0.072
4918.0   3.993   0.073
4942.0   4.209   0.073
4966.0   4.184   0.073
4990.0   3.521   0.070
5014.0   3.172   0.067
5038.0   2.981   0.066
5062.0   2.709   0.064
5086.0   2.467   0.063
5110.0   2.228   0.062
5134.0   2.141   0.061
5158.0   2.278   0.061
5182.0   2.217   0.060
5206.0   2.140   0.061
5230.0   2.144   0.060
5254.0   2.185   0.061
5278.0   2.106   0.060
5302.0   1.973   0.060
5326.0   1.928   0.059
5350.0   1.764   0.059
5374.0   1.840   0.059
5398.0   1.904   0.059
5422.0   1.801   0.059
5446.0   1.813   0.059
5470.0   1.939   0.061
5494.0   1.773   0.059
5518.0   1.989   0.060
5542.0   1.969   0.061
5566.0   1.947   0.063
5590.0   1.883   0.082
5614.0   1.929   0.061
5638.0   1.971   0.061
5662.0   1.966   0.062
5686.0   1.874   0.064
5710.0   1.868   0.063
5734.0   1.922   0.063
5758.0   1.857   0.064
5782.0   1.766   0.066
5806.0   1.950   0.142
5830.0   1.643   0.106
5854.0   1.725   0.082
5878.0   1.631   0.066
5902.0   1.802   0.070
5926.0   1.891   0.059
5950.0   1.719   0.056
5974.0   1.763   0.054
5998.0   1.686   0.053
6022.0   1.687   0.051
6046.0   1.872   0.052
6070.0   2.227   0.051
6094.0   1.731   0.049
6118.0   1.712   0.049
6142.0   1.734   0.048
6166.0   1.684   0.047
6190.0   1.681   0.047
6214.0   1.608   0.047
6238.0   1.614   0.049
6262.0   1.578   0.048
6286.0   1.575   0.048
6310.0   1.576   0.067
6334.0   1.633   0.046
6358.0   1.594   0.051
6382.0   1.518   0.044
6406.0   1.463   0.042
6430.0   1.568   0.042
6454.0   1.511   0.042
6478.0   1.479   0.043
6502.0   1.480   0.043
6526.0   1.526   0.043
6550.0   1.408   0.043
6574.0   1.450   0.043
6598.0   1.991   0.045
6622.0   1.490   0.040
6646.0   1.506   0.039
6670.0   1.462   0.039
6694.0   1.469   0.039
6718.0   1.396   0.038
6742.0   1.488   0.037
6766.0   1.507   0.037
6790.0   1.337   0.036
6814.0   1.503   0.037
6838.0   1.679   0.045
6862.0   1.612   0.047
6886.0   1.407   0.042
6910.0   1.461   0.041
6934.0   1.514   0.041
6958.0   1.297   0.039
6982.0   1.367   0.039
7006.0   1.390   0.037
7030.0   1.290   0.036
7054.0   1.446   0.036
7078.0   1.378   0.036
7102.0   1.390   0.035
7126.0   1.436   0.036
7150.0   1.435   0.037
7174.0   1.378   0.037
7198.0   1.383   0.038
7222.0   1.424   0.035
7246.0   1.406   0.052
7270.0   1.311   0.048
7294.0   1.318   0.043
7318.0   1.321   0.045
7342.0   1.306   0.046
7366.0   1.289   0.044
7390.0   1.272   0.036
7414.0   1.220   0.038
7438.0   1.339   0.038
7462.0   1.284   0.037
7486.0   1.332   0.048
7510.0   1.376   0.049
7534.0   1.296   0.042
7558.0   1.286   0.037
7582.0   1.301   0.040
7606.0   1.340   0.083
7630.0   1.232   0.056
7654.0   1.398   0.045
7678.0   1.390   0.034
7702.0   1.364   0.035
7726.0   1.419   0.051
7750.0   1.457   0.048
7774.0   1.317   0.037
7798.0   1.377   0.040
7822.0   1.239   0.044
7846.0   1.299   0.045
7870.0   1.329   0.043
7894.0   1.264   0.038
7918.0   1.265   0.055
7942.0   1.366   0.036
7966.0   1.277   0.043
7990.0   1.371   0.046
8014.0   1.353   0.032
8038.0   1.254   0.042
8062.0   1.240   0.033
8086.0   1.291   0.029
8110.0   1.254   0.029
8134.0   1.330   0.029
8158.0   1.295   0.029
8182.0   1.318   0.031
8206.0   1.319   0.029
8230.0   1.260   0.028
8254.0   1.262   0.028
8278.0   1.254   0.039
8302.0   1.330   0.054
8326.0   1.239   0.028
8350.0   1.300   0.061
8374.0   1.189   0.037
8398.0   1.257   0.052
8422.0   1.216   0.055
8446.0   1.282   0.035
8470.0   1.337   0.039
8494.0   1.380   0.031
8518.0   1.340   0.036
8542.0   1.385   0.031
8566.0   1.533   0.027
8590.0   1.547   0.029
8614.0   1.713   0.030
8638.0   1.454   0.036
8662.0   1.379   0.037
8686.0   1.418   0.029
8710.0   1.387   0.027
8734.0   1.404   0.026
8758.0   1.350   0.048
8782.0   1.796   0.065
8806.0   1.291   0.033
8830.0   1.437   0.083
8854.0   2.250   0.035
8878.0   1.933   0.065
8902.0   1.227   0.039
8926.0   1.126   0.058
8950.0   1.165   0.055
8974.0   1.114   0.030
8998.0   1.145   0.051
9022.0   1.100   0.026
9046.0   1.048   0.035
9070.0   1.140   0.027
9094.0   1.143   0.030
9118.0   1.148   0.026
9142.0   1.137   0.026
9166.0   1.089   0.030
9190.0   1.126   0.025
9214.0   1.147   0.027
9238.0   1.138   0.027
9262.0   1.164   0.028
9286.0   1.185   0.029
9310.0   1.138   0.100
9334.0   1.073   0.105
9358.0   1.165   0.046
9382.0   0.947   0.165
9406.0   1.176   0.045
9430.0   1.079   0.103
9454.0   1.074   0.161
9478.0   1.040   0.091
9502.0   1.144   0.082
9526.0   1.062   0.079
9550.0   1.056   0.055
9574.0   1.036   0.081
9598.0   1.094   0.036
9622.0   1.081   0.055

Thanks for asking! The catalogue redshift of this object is 0.770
